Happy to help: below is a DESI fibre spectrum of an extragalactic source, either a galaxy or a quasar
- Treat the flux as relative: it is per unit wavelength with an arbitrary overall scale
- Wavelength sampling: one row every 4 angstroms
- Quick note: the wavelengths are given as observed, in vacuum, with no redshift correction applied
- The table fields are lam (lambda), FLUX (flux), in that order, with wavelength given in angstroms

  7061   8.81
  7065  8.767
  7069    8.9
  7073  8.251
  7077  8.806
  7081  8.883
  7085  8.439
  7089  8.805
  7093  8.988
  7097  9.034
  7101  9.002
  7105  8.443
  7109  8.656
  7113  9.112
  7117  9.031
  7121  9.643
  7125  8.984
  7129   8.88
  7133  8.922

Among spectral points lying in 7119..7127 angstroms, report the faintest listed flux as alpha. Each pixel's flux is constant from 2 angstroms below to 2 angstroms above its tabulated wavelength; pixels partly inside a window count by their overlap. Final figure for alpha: 8.984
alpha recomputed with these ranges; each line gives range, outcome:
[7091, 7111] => 8.443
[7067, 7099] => 8.251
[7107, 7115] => 8.656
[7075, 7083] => 8.806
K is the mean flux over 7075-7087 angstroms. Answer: 8.71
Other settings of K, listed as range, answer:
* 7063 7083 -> 8.72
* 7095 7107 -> 8.83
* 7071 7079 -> 8.53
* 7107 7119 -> 8.93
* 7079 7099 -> 8.83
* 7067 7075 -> 8.58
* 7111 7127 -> 9.19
